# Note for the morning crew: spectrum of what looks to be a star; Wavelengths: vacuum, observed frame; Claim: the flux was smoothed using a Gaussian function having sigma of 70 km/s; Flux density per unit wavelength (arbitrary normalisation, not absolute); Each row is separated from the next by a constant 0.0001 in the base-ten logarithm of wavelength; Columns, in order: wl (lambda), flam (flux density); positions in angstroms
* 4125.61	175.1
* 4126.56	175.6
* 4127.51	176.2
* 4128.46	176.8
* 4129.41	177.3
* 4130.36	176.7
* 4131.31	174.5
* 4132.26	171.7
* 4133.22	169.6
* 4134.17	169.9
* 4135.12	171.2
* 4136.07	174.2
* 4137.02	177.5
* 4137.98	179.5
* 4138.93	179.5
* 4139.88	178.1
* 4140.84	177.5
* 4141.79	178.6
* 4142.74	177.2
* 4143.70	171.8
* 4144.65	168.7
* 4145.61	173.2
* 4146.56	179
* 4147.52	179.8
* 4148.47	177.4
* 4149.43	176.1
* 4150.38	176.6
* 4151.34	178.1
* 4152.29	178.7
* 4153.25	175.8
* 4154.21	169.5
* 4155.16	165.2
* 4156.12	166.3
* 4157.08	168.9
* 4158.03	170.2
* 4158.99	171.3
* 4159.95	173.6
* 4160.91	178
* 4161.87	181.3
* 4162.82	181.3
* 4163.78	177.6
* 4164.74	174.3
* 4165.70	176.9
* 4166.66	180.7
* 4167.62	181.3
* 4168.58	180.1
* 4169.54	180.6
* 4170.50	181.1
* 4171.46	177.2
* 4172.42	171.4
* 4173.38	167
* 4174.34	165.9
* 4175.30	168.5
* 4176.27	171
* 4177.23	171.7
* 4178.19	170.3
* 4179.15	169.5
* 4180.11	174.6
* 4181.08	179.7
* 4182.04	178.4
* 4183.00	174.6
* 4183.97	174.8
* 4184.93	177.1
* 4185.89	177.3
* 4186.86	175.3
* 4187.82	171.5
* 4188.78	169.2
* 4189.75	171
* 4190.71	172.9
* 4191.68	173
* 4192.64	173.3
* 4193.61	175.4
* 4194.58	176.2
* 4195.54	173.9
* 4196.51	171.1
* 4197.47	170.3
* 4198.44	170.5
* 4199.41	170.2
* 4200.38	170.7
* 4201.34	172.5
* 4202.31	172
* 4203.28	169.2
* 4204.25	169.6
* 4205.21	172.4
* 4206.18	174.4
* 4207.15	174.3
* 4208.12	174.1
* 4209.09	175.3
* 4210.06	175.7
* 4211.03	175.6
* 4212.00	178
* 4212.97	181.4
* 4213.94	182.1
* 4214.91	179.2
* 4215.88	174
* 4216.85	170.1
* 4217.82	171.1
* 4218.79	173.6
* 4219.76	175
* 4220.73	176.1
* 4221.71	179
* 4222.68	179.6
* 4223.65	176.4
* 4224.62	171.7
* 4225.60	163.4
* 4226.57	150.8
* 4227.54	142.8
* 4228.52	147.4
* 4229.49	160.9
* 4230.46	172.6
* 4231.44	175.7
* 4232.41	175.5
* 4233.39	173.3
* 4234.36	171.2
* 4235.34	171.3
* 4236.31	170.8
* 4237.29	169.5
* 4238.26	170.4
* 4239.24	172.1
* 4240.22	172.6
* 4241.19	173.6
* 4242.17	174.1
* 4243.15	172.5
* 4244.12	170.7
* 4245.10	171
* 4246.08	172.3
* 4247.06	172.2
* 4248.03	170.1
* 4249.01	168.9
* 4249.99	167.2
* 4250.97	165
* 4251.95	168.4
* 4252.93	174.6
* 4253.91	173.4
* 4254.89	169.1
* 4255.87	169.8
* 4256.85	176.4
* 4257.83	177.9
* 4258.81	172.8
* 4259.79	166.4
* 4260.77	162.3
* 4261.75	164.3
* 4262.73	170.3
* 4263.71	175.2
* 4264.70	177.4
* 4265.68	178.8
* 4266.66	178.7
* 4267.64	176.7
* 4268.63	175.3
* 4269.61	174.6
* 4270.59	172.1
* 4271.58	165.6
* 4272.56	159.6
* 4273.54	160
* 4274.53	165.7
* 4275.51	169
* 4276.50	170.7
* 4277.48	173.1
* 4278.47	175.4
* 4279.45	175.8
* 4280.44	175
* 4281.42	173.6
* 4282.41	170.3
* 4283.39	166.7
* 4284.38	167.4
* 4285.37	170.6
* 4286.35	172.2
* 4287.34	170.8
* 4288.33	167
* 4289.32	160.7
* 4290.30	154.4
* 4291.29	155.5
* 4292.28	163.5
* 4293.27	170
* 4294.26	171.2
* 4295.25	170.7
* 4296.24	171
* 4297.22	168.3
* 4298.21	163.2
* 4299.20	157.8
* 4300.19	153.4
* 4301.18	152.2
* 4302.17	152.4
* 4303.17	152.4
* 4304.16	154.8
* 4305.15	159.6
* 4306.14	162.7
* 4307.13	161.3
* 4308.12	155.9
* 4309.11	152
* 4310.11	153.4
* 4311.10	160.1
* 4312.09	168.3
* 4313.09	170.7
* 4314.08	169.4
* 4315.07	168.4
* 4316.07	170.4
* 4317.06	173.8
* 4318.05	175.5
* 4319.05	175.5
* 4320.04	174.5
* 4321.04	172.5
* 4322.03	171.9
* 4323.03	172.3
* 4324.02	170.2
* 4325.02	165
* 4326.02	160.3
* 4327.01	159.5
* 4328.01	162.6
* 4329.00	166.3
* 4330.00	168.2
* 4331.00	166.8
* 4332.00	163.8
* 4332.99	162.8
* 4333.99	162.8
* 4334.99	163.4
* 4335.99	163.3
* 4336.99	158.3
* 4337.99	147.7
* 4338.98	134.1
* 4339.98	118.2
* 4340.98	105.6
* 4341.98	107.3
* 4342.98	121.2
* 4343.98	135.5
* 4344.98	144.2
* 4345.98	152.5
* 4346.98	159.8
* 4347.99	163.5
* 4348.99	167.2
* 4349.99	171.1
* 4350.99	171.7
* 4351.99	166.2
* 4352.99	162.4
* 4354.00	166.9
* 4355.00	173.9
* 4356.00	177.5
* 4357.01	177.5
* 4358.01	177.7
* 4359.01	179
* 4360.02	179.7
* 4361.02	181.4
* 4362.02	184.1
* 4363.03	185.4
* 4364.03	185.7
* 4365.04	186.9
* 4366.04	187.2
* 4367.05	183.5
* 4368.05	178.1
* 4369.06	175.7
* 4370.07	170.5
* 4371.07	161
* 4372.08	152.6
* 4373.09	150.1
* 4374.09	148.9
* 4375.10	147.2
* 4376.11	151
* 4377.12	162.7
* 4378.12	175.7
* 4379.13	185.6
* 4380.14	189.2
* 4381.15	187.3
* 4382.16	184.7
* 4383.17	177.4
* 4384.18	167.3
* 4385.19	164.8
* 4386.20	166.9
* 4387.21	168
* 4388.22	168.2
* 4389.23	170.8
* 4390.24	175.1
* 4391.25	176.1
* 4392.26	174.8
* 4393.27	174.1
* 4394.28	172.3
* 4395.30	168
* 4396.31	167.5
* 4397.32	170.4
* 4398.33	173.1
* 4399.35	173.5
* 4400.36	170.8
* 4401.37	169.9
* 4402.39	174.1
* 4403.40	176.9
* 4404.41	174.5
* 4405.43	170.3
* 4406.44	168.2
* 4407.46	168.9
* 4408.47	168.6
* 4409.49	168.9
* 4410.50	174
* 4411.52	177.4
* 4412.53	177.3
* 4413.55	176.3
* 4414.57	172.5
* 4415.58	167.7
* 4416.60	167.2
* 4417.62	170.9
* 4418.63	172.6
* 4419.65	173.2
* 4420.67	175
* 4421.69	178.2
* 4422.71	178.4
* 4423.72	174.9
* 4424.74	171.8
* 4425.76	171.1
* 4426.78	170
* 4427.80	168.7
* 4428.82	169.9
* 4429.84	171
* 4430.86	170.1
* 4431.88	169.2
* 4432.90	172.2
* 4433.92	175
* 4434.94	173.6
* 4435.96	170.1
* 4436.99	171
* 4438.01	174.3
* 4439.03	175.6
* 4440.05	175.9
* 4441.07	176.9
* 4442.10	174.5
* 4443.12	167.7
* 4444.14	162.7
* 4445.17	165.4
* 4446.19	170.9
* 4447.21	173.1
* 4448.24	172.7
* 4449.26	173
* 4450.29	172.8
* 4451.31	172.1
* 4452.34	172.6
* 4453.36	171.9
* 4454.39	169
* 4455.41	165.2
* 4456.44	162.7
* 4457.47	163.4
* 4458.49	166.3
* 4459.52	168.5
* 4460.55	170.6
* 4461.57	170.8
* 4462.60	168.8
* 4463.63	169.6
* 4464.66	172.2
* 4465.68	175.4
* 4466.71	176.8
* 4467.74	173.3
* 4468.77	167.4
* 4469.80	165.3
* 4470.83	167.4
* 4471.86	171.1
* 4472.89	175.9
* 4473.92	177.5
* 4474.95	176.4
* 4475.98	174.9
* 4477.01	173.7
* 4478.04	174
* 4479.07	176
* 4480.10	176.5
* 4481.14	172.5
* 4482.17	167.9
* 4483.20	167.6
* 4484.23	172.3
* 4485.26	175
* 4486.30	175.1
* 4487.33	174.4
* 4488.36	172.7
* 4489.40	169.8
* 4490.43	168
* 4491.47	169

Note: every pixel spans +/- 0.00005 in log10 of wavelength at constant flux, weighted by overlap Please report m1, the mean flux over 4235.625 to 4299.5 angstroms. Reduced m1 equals 170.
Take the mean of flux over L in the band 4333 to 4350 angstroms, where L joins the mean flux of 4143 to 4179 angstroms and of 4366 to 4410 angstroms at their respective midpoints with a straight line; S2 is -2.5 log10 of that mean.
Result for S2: 0.18 mag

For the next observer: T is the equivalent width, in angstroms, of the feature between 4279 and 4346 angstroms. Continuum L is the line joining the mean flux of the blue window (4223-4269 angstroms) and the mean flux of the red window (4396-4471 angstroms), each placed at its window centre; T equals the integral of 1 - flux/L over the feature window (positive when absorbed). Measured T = 4.0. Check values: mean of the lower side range 170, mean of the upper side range 171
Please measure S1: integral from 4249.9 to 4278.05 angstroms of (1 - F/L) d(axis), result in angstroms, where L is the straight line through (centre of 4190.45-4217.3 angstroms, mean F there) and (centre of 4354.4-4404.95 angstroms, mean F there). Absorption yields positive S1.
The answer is 0.5 angstroms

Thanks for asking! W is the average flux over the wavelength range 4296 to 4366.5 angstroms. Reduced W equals 163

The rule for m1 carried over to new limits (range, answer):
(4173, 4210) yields 173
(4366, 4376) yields 164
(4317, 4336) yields 167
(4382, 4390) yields 171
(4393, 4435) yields 172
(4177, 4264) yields 172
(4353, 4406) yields 173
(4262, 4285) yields 171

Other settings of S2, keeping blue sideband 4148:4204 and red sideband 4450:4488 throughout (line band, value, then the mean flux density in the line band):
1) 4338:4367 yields 0.07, 162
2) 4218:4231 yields 0.04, 167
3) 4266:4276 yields 0.02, 170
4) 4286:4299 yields 0.05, 166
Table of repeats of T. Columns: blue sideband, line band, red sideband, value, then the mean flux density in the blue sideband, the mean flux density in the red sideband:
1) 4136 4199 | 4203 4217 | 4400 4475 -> -0.1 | 175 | 172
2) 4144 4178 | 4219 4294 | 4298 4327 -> -0.9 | 175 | 164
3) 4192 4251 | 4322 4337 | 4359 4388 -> 0.7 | 172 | 173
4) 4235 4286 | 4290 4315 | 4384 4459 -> 1.5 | 171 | 171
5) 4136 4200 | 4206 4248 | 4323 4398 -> 0.0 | 175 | 165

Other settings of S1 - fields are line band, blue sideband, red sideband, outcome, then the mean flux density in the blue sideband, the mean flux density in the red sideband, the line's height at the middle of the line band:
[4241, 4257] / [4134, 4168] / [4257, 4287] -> 0.10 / 175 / 171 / 172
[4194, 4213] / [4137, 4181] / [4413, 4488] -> 0.14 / 175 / 172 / 174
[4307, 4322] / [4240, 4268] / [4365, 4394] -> 0.38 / 172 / 171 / 171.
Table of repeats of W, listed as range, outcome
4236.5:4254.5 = 171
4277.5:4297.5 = 169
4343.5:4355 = 161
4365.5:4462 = 171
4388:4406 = 172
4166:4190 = 174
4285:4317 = 163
